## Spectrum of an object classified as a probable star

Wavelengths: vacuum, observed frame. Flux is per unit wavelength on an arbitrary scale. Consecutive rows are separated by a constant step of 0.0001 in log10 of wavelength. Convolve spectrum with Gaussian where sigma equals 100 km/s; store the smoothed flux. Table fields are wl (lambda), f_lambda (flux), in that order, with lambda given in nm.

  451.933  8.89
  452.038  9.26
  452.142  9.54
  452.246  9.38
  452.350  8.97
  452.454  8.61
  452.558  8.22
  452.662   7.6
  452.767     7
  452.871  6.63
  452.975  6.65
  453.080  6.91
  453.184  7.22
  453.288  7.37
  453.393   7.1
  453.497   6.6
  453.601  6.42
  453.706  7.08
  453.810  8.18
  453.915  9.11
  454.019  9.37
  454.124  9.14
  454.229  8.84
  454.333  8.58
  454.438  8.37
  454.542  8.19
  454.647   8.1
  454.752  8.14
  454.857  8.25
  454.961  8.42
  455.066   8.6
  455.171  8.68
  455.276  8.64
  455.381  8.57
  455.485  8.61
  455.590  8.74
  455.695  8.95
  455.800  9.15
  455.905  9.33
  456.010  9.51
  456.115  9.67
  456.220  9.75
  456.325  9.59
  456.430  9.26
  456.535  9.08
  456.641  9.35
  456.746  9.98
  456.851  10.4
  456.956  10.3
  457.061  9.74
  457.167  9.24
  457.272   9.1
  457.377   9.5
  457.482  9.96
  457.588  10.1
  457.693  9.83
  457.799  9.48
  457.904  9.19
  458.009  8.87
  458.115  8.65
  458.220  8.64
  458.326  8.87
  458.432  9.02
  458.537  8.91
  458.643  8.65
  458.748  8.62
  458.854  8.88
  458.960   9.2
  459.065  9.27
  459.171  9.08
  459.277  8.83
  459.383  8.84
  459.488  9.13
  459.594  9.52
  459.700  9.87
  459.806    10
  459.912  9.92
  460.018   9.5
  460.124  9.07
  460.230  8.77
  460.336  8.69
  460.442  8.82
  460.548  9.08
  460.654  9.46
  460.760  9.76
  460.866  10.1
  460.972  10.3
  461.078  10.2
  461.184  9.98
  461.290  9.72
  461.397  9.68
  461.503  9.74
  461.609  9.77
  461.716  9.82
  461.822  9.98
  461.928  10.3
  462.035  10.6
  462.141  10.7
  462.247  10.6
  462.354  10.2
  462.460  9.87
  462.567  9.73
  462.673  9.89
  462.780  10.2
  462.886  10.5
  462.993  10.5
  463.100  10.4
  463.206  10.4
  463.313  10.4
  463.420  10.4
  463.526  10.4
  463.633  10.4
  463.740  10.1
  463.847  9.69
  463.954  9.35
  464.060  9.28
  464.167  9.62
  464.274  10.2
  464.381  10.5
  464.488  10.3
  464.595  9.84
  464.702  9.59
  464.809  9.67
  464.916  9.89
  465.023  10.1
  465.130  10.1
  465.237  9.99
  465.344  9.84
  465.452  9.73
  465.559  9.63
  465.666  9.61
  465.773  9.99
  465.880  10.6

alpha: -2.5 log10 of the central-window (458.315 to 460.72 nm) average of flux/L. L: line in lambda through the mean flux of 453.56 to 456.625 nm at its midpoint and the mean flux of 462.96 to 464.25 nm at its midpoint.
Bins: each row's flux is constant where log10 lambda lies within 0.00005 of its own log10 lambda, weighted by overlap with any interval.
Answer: 0.03 mag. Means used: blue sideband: 8.72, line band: 9.14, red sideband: 10.1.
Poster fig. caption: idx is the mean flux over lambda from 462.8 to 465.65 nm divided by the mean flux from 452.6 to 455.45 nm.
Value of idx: 1.27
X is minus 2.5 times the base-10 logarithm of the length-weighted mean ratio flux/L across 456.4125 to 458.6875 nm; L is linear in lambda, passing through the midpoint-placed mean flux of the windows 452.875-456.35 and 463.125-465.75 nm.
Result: -0.07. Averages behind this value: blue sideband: 8.33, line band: 9.37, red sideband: 9.97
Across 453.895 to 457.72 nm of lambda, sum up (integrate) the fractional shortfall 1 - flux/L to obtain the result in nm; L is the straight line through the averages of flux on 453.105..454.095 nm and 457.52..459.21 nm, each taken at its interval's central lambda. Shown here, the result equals -0.38 nm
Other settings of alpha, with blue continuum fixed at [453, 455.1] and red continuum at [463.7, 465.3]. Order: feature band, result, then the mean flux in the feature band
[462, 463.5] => -0.082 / 10.3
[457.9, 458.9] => -0.005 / 8.81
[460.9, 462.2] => -0.082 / 10.1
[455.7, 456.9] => -0.138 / 9.52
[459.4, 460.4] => -0.037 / 9.36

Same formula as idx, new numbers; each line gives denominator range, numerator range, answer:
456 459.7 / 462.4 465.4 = 1.08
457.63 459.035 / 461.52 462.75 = 1.12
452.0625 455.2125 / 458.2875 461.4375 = 1.16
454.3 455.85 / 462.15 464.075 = 1.19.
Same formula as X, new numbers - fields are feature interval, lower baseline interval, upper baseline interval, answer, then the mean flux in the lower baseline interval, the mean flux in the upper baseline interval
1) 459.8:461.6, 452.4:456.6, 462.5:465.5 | -0.016 mag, 8.31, 10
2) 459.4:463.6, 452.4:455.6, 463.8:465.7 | -0.069 mag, 7.99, 9.83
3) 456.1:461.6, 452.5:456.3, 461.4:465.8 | -0.037 mag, 8.23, 10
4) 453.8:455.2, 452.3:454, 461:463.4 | -0.088 mag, 7.52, 10.1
